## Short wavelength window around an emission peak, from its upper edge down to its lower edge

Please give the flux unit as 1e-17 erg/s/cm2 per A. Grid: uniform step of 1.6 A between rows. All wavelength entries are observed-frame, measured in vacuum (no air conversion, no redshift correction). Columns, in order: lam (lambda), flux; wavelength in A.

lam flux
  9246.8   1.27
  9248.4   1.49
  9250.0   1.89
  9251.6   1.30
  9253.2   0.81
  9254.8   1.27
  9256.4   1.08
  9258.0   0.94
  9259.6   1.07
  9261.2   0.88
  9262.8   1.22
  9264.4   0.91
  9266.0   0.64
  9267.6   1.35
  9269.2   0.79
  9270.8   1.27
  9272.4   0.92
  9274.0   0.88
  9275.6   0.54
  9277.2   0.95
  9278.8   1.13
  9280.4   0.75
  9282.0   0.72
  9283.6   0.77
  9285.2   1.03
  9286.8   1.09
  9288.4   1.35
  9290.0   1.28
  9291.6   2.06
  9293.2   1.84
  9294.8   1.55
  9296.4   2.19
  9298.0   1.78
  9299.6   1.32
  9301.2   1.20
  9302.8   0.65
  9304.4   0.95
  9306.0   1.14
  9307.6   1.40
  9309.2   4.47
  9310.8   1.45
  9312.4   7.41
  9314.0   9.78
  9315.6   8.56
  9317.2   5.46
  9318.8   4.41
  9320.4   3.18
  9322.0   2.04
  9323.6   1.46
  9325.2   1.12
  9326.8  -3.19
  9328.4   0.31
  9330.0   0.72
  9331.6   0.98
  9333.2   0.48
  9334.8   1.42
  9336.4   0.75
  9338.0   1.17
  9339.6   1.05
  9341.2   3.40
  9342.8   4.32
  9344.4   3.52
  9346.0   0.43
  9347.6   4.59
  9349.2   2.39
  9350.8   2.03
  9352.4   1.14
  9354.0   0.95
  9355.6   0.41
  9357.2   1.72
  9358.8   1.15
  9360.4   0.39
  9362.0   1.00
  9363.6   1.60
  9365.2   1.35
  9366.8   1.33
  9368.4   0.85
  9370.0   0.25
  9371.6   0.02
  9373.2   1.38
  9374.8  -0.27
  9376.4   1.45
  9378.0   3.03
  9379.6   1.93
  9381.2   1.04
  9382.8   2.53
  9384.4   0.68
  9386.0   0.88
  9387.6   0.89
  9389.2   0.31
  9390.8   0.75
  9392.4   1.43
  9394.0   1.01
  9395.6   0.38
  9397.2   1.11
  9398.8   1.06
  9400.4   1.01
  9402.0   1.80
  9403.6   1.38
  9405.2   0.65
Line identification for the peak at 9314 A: Halpha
